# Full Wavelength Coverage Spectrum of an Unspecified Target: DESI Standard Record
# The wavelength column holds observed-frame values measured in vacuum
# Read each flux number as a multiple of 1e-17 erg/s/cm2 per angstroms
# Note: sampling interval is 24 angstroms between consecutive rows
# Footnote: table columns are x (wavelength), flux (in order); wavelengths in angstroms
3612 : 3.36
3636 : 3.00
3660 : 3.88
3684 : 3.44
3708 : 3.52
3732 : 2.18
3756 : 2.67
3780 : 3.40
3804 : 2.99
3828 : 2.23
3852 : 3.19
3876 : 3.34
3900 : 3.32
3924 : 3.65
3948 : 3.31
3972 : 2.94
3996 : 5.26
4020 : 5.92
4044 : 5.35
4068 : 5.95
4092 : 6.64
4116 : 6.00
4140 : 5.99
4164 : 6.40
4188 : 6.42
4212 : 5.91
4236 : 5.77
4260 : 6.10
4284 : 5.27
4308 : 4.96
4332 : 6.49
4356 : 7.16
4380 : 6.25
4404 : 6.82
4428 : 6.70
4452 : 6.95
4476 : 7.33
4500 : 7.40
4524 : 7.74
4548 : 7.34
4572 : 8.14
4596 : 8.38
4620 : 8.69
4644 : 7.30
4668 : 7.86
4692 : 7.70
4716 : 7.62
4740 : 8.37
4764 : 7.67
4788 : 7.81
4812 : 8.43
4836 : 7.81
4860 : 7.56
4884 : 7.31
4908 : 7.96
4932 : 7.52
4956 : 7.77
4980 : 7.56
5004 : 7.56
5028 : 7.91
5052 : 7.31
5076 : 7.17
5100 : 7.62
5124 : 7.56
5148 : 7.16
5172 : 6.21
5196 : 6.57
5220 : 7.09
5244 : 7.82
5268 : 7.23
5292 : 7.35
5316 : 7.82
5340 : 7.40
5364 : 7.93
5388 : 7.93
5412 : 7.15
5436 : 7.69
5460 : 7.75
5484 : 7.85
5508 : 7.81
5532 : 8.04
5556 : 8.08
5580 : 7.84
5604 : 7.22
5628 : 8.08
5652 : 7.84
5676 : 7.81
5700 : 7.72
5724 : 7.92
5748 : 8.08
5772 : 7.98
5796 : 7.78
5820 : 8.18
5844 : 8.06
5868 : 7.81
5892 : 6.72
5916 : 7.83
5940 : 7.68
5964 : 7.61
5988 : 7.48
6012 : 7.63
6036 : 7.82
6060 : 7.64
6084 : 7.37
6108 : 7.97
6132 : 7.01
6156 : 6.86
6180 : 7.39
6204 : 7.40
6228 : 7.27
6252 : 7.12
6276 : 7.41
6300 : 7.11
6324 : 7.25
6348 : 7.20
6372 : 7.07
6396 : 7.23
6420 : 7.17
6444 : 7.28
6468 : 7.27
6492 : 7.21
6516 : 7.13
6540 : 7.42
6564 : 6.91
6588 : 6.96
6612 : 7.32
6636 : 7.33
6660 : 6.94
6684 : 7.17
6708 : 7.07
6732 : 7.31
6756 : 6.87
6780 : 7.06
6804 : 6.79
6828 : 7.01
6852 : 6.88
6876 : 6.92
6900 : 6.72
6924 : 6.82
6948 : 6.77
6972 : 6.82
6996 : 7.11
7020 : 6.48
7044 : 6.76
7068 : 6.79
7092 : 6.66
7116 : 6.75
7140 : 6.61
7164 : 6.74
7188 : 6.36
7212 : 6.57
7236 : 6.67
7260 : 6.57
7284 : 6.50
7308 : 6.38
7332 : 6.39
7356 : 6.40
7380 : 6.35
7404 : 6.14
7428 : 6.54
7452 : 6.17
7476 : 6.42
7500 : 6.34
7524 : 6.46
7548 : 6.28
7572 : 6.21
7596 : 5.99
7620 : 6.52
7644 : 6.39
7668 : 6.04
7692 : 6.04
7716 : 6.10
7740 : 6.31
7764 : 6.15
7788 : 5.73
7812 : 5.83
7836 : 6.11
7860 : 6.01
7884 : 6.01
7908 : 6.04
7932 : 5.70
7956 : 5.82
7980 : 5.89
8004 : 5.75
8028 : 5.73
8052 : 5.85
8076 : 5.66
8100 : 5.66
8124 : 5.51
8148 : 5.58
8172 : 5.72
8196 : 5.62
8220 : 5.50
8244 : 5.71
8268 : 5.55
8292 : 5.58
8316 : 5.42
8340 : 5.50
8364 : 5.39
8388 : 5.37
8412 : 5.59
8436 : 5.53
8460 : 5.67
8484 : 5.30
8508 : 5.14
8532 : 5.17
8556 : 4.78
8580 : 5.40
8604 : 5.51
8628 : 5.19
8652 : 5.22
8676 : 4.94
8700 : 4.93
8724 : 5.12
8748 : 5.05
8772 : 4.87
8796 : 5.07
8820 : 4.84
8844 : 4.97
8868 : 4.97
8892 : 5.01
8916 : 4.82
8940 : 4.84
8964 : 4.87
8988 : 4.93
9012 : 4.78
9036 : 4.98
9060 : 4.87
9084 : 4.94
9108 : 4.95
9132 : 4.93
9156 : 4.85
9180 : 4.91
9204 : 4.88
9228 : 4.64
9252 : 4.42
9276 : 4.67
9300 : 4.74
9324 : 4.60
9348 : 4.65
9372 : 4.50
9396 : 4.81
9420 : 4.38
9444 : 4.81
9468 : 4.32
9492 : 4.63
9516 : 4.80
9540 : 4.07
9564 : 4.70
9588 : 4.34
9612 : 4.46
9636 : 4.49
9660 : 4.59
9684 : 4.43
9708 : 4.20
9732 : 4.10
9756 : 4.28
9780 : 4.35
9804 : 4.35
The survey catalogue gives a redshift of 0.00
